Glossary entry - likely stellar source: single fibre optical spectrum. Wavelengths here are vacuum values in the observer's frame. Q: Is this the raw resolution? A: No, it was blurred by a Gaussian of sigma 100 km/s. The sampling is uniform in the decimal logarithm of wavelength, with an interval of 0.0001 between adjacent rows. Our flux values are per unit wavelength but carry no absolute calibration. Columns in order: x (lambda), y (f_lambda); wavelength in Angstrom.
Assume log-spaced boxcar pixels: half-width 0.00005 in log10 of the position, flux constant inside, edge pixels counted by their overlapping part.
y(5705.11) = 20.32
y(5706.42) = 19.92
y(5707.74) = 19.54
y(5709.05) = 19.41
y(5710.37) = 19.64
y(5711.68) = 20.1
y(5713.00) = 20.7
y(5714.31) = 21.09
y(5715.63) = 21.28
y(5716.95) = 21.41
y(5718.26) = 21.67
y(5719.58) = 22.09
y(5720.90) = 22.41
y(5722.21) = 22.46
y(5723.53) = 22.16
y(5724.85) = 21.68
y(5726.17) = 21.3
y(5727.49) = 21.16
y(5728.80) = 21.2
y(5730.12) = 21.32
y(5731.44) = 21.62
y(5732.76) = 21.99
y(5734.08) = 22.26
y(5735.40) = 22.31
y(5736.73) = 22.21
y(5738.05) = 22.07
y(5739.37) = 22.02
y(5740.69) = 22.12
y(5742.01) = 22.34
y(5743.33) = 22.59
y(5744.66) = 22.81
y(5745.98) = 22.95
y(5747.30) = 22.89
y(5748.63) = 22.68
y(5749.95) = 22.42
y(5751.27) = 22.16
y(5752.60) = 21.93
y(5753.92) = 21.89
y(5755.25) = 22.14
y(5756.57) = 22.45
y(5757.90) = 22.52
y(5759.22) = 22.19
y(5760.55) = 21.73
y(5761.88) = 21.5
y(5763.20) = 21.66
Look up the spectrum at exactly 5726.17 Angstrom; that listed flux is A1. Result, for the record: 21.3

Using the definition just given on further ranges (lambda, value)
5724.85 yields 21.68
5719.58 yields 22.09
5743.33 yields 22.59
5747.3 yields 22.89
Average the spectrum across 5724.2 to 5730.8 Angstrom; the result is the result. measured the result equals 21.3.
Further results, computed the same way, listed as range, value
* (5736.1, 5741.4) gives 22.1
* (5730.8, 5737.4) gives 22.1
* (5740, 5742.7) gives 22.3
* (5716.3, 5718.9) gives 21.6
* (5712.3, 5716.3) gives 21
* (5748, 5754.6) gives 22.2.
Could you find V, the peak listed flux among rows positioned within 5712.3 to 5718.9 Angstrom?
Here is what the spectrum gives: 21.67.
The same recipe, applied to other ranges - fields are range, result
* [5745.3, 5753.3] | 22.95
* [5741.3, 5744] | 22.59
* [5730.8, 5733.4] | 21.99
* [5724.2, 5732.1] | 21.68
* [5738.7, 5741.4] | 22.12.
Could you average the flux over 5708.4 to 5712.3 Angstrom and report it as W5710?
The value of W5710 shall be 19.7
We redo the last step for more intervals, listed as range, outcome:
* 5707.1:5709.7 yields 19.5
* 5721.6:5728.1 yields 21.7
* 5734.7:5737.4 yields 22.2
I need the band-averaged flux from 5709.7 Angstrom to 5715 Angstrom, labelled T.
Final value 20.4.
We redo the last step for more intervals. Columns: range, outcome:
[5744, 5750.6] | 22.8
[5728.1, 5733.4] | 21.6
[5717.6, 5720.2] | 21.9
